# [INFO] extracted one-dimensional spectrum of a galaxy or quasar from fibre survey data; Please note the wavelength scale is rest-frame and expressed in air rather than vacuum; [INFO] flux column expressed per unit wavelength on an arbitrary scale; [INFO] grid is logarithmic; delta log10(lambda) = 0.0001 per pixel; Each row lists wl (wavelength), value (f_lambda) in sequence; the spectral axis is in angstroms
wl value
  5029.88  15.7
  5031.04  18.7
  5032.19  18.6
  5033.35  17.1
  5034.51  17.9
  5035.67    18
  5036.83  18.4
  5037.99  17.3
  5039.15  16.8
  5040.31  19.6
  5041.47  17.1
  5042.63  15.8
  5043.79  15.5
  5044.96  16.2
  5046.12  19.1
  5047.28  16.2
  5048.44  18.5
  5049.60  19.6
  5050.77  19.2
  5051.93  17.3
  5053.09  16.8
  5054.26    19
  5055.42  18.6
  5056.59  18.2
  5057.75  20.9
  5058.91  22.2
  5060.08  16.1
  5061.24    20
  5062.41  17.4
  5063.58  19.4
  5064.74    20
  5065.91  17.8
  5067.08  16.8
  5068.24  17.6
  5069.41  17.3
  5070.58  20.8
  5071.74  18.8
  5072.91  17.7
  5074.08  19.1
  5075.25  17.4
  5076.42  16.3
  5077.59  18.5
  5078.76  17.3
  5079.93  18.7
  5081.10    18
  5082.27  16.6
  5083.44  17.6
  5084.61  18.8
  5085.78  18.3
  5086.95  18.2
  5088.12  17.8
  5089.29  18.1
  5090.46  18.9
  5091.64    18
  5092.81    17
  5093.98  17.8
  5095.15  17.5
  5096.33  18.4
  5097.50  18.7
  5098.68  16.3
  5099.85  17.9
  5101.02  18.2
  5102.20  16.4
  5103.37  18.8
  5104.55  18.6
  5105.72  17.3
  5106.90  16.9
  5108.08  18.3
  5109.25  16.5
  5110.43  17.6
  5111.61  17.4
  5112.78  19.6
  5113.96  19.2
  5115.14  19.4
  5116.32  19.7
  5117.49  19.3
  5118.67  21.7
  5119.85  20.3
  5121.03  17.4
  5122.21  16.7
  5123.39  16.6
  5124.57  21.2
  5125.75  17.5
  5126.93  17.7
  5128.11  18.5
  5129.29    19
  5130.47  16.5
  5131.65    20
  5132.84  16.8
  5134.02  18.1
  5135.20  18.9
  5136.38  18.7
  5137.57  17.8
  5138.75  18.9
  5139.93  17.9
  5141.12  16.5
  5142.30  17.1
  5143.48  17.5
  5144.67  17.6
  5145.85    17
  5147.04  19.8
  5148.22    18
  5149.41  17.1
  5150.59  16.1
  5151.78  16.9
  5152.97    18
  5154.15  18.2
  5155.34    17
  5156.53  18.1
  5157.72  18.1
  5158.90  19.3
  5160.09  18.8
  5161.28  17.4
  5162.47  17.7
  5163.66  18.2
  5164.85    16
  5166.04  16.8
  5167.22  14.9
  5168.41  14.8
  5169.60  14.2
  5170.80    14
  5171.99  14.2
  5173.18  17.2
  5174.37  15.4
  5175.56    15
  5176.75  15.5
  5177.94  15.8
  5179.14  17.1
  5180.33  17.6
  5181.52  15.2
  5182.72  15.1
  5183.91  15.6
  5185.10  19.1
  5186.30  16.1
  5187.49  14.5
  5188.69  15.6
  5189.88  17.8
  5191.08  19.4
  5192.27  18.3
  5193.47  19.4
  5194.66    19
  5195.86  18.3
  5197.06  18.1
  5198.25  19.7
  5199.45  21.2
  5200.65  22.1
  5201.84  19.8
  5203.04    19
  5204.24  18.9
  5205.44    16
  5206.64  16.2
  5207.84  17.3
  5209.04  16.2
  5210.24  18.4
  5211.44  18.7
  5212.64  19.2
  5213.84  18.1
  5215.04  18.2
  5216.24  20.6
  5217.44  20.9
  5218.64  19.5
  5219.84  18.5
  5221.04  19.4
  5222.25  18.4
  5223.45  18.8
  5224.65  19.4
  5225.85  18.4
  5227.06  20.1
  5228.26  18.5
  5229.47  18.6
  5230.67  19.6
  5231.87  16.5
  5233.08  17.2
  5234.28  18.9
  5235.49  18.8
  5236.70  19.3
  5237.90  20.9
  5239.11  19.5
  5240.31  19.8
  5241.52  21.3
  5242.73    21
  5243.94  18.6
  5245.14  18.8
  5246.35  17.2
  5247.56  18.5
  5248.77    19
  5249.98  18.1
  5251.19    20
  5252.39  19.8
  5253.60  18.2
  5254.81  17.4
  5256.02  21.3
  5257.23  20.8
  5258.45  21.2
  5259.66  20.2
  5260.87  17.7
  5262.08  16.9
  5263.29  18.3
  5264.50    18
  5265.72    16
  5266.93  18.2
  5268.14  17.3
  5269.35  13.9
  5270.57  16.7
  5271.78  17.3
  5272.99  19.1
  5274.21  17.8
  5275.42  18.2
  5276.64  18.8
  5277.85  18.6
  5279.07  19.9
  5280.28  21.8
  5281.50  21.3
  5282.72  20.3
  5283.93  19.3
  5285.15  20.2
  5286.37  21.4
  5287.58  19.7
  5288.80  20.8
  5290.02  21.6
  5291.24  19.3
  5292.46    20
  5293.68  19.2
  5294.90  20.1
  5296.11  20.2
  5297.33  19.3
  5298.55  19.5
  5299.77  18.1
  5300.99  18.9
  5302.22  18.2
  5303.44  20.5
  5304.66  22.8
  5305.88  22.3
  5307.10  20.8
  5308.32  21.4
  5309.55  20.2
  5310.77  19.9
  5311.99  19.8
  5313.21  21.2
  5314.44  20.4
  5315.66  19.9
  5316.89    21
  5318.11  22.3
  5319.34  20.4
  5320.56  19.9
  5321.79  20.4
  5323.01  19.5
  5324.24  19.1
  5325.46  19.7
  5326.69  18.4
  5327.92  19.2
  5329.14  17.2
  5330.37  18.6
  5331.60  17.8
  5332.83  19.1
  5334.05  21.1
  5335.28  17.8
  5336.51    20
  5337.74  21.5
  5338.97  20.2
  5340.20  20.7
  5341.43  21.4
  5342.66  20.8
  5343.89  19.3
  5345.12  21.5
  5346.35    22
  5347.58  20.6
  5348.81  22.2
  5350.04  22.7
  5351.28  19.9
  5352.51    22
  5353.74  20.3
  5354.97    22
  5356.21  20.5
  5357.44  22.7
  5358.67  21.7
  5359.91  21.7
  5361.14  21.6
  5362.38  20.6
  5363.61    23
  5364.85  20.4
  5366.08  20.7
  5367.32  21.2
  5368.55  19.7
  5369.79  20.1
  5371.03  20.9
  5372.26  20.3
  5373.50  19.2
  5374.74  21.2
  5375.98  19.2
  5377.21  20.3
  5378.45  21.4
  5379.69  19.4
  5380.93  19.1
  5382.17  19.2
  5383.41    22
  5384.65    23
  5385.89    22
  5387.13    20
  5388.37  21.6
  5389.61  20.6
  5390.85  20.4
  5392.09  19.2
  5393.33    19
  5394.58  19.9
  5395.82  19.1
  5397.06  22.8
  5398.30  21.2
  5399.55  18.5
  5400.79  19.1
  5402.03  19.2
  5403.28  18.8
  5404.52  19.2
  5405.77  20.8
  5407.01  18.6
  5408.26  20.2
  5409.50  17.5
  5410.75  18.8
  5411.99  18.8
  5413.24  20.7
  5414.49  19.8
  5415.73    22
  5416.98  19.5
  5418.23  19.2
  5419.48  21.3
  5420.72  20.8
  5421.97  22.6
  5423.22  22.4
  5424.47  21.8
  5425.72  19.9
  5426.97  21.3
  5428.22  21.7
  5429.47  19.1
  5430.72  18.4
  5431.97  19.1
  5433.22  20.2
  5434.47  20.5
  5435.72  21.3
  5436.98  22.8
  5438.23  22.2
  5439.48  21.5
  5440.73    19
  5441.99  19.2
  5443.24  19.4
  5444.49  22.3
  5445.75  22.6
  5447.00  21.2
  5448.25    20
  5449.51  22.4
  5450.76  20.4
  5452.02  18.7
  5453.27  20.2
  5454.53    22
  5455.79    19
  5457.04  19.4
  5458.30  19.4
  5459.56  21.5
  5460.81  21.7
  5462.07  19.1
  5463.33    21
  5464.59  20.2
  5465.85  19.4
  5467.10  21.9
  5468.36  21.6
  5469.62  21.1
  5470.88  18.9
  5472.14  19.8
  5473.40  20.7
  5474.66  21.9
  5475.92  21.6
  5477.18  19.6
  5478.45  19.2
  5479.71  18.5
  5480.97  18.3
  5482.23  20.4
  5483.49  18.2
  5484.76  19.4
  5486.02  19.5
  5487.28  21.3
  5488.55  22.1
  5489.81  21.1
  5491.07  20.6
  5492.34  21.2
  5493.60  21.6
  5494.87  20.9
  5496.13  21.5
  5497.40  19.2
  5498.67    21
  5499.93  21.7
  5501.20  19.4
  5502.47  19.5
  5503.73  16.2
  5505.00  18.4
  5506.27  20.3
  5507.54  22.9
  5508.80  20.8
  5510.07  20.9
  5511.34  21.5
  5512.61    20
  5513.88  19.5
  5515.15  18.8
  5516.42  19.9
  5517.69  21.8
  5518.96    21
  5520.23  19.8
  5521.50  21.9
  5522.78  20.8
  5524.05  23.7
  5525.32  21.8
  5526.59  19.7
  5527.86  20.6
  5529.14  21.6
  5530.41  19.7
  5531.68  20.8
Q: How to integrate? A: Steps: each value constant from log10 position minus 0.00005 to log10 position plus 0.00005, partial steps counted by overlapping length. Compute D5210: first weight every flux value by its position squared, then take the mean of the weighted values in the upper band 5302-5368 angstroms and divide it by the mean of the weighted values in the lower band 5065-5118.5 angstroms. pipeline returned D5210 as 1.3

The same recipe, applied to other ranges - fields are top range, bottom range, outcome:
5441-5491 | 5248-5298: 1.14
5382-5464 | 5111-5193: 1.30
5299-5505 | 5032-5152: 1.27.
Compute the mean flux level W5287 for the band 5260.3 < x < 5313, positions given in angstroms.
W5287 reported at 19.3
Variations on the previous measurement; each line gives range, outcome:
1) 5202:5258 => 18.9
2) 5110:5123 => 18.9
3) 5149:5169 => 17.3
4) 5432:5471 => 20.6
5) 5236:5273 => 18.7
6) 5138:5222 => 17.6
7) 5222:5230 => 18.9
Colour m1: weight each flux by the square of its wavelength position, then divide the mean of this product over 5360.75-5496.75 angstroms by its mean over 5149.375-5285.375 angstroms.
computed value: 1.2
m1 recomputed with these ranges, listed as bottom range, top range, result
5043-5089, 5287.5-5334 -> 1.20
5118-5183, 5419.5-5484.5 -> 1.32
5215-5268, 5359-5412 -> 1.12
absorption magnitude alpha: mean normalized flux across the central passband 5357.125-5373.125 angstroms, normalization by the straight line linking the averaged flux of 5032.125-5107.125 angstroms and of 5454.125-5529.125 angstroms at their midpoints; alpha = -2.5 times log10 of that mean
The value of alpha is -0.07 mag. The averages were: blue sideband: 18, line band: 21.1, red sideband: 20.4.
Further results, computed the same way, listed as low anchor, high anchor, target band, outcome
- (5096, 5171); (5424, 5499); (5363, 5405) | -0.03 mag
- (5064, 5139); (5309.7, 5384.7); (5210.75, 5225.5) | 0.01 mag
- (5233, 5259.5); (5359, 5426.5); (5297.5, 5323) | -0.03 mag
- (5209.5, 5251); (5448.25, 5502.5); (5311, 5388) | -0.04 mag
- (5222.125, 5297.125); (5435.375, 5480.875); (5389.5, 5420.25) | 0.02 mag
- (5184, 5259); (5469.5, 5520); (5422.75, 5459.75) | -0.03 mag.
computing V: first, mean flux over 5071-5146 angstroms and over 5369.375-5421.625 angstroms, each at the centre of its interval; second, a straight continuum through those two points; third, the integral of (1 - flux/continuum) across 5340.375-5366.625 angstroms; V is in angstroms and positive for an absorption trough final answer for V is -1.98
